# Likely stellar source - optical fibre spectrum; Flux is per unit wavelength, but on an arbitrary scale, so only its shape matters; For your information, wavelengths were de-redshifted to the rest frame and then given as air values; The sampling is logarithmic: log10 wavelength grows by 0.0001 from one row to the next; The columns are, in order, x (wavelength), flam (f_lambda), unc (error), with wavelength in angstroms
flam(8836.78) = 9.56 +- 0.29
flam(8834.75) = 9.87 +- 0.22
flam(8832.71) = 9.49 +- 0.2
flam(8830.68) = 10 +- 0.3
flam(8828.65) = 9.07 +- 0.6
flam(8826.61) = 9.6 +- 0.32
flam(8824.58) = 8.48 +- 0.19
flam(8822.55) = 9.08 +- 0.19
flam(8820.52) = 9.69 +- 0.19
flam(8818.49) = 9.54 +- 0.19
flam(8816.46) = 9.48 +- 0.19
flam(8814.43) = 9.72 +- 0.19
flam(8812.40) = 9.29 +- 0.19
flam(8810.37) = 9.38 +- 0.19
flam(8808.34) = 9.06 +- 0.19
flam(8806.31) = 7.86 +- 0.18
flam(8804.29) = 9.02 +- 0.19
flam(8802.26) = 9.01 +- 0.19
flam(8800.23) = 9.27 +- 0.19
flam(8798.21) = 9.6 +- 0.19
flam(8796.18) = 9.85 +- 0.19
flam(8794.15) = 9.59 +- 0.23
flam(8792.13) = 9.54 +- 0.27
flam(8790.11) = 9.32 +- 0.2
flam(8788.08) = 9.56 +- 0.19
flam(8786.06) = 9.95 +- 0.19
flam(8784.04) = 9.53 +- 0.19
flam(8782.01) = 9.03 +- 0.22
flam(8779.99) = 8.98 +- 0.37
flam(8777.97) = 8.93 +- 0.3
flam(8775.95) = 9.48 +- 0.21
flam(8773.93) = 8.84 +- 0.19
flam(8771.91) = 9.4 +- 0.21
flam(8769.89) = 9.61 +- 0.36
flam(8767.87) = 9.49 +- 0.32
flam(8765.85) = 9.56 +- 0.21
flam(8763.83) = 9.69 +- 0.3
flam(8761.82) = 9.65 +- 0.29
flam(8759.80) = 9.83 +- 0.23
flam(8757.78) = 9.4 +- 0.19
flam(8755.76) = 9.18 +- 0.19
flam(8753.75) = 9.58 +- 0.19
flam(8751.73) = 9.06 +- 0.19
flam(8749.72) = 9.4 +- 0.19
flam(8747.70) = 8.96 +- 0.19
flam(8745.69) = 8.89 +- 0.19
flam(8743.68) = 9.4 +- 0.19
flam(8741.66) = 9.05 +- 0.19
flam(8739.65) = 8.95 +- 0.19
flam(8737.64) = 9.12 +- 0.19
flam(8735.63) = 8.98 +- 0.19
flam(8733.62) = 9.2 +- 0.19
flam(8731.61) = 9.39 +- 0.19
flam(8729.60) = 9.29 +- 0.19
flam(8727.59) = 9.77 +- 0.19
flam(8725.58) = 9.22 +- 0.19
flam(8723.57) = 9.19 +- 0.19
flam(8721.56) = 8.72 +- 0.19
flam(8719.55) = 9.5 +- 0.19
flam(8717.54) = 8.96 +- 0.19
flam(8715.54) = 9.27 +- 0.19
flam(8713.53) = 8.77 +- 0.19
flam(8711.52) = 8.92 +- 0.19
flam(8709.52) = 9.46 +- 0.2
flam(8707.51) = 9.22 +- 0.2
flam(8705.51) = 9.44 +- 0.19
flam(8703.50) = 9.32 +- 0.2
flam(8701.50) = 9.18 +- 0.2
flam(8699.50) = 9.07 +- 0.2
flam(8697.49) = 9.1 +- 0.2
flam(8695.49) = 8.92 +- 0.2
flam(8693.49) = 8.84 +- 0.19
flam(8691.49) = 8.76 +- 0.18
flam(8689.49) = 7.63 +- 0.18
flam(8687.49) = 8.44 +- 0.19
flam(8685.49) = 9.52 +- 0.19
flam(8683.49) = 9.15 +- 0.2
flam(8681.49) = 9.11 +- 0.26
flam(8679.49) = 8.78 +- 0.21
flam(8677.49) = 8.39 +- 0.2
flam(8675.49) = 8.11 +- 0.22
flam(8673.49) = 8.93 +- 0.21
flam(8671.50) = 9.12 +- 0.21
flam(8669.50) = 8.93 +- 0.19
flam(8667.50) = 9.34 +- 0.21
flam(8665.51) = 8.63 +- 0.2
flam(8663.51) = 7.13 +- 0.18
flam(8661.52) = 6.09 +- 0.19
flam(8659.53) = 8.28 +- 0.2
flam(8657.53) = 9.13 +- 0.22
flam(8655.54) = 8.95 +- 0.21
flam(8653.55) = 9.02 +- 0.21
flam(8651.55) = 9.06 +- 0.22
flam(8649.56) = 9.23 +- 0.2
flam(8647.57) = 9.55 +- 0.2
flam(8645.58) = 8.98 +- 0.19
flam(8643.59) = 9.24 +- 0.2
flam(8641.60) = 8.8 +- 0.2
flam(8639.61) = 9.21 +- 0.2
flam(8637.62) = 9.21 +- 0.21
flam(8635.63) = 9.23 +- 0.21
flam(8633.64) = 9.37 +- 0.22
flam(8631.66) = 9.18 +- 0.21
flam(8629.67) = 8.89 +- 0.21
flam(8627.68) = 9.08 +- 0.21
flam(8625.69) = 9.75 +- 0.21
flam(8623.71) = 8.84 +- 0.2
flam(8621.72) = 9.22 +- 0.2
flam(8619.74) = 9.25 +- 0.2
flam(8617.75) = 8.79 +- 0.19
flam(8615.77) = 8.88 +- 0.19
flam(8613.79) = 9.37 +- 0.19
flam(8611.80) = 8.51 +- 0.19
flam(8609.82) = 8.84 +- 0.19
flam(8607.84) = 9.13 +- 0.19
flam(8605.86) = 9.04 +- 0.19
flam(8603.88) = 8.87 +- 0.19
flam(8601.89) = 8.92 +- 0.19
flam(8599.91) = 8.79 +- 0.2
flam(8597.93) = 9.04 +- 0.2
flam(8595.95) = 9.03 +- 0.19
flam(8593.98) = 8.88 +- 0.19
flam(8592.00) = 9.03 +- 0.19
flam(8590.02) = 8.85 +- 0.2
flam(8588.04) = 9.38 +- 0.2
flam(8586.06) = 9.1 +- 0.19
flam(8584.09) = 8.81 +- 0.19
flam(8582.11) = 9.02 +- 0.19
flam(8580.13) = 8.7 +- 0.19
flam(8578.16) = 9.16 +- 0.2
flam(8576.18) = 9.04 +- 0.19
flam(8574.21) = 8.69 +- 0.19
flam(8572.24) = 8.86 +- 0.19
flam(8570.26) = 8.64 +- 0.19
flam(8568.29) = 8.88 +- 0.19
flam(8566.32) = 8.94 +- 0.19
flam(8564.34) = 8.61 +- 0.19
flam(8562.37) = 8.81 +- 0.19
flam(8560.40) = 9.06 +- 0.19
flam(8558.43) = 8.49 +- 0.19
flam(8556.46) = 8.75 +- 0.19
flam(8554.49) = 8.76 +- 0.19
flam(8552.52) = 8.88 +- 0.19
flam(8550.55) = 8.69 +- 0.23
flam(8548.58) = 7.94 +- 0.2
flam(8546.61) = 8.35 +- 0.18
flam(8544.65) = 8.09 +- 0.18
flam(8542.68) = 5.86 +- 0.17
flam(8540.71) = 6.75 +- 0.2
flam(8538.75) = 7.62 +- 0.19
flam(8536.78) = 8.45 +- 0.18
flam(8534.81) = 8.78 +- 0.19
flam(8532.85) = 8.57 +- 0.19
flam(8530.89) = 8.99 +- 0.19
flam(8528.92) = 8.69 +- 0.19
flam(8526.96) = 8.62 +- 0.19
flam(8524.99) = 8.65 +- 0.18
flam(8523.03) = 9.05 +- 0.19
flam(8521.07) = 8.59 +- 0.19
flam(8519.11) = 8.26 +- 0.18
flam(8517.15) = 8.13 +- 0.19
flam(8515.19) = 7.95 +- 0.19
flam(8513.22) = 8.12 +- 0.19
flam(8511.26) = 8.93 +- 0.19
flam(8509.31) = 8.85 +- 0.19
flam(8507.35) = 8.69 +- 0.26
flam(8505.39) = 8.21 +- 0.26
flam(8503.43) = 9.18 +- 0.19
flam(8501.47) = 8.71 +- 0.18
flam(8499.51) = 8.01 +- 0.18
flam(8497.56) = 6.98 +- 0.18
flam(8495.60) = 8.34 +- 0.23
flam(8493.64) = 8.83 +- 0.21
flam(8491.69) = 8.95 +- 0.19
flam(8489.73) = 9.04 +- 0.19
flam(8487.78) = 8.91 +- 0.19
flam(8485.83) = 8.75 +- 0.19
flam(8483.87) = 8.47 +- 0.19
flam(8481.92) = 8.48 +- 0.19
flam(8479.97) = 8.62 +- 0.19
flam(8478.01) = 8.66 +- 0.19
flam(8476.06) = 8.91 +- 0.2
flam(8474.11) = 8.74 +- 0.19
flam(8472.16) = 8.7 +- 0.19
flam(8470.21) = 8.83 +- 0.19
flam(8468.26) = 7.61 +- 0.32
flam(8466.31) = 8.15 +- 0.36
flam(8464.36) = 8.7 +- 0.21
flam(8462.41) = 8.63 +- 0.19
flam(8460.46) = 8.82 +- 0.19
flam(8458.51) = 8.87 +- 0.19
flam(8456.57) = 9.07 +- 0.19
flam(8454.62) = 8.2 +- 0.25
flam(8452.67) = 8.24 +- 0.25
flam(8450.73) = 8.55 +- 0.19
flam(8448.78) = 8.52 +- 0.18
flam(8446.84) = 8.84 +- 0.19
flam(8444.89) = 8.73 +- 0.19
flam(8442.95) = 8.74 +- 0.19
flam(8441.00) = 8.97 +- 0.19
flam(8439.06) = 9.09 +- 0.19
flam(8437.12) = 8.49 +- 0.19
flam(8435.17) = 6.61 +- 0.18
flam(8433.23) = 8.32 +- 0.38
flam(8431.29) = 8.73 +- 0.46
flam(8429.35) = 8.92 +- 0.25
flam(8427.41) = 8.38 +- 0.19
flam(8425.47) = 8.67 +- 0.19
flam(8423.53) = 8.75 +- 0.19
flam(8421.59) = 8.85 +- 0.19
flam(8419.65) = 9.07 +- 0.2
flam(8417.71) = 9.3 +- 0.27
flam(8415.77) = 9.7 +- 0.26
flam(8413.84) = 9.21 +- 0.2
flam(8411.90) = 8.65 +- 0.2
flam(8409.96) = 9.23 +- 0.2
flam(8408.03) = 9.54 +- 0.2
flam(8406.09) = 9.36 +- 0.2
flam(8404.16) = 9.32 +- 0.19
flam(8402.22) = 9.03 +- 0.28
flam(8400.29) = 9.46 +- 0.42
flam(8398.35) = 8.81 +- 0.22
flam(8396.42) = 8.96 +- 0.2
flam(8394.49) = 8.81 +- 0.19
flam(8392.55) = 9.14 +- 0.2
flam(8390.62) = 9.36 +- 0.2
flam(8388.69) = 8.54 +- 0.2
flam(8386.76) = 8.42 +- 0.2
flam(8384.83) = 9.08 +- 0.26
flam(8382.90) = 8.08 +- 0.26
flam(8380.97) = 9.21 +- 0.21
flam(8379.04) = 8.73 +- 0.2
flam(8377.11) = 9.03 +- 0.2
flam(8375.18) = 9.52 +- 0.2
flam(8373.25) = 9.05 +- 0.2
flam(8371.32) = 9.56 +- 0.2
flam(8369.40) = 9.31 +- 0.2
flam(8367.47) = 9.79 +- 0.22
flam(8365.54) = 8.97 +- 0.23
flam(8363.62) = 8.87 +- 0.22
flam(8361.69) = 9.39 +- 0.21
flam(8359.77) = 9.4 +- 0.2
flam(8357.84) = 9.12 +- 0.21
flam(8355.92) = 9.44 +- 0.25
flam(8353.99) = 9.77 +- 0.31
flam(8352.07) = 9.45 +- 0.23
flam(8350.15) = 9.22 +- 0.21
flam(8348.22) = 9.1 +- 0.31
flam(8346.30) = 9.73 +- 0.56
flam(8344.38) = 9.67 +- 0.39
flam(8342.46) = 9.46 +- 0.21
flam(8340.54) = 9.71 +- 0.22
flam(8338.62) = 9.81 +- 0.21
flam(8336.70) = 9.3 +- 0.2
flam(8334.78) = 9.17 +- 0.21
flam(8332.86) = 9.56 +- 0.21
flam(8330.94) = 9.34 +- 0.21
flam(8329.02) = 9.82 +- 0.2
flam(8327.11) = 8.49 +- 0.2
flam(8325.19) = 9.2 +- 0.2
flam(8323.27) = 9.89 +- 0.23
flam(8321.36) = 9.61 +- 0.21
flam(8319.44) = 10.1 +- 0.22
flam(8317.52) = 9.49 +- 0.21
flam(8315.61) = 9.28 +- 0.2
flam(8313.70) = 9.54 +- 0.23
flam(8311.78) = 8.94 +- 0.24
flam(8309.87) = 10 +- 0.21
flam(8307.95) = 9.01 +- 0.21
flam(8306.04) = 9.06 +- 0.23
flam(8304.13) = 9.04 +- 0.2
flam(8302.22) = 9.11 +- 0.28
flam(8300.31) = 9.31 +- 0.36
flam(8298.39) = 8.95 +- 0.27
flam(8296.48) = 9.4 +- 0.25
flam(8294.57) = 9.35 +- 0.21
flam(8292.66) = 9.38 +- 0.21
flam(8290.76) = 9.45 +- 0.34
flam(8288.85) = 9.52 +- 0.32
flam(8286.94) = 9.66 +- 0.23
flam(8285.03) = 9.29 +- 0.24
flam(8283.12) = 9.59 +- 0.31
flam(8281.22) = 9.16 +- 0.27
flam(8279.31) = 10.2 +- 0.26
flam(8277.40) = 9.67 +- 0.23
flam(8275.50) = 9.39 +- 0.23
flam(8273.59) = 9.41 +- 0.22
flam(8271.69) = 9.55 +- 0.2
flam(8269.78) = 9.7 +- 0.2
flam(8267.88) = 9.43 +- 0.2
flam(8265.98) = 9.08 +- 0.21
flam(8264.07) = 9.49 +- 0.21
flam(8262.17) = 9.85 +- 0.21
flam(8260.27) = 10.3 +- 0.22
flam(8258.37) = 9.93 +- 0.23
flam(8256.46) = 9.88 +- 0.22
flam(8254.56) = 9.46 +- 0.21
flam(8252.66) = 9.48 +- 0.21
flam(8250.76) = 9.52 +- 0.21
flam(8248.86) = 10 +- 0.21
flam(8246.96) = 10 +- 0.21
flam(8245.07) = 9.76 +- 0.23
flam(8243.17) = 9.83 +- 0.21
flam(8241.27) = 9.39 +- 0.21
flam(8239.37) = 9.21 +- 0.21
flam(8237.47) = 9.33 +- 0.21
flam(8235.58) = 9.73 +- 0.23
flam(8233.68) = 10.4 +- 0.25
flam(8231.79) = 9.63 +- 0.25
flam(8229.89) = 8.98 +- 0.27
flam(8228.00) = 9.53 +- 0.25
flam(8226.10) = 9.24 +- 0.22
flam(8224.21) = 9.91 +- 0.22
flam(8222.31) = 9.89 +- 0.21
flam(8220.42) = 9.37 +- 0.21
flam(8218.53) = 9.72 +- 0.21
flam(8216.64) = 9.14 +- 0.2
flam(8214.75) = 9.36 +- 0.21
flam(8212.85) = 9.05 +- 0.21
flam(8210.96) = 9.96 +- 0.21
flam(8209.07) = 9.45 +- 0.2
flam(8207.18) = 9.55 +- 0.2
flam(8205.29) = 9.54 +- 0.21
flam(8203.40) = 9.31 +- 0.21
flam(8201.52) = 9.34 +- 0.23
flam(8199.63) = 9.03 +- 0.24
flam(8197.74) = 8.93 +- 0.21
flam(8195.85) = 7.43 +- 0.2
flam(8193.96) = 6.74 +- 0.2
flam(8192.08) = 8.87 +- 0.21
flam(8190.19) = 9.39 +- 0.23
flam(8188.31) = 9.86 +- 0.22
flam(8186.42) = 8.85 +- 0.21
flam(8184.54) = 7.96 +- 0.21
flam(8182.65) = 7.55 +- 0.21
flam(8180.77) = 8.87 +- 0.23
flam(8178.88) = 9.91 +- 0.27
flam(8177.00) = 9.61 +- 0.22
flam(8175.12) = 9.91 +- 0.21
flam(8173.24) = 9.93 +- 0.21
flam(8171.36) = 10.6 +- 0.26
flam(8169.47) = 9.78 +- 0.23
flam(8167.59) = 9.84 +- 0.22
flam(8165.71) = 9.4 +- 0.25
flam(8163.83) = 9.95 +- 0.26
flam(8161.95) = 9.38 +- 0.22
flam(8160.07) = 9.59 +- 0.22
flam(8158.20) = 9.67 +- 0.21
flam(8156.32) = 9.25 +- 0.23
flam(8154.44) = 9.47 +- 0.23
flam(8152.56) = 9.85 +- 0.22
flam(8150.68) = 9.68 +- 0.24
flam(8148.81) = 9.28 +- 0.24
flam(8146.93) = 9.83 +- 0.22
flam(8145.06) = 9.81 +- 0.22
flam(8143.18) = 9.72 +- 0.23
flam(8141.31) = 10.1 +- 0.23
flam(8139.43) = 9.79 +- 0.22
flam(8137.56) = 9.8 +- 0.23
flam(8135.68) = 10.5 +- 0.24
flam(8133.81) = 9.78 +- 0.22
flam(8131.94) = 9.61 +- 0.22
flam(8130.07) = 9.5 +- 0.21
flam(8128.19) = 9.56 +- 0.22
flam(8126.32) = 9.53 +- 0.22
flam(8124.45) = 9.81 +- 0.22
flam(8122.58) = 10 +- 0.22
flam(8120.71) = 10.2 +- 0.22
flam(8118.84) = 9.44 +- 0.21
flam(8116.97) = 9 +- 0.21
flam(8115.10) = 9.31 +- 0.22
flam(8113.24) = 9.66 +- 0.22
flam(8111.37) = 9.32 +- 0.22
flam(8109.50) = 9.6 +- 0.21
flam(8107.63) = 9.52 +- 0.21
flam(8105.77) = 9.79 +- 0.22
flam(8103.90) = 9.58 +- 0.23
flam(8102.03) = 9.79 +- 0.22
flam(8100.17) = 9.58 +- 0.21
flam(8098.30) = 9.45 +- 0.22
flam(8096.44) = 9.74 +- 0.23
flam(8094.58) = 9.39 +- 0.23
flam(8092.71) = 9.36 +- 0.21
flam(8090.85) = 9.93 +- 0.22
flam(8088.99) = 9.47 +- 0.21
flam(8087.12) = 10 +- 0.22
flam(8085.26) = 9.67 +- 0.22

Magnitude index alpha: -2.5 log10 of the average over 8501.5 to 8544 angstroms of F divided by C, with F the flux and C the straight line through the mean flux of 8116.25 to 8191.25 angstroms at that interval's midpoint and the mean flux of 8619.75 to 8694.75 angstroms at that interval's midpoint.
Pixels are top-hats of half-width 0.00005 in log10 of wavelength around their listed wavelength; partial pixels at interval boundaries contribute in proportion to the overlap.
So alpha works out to 0.09 mag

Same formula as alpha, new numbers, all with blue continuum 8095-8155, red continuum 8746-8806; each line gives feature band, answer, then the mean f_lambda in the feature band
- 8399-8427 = 0.047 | 9.13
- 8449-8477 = 0.113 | 8.57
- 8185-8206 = 0.097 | 8.82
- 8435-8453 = 0.115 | 8.57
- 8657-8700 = 0.098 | 8.6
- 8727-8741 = 0.018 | 9.23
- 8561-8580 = 0.073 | 8.85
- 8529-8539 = 0.111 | 8.56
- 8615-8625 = 0.049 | 9.03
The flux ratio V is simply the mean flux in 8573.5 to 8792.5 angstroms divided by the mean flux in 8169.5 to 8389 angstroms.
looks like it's 0.97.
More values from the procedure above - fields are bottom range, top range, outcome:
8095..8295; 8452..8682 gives 0.91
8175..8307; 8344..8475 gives 0.95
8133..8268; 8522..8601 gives 0.91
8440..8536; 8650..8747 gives 1.04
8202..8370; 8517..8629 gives 0.92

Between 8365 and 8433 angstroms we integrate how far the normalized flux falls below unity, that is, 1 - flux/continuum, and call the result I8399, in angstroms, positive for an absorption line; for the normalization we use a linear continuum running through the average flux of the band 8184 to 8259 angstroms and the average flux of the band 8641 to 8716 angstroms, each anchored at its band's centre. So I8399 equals 0.9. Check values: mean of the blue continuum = 9.35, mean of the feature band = 9.04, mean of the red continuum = 8.83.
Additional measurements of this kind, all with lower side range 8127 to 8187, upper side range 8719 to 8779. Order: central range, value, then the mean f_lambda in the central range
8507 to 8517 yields 1.0 angstroms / 8.47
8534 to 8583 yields 4.8 angstroms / 8.47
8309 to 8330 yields 0.0 angstroms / 9.49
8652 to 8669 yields 1.8 angstroms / 8.36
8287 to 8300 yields 0.2 angstroms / 9.36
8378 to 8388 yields 0.8 angstroms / 8.7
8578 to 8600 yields 0.9 angstroms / 8.99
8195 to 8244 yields 0.8 angstroms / 9.4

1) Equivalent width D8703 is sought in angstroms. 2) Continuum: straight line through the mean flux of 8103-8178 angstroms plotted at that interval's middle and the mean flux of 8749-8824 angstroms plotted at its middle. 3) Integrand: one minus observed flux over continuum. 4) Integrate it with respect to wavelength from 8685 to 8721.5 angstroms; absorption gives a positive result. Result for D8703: 1.55 angstroms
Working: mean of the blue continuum 9.7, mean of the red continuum 9.36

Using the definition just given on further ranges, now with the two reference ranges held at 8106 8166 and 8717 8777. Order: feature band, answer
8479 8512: 3.0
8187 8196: 1.0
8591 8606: 0.7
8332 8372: 0.5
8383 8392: 0.7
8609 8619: 0.5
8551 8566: 1.0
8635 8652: 0.3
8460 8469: 1.0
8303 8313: 0.4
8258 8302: 0.3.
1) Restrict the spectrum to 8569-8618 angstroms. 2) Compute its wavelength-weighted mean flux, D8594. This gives 8.94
